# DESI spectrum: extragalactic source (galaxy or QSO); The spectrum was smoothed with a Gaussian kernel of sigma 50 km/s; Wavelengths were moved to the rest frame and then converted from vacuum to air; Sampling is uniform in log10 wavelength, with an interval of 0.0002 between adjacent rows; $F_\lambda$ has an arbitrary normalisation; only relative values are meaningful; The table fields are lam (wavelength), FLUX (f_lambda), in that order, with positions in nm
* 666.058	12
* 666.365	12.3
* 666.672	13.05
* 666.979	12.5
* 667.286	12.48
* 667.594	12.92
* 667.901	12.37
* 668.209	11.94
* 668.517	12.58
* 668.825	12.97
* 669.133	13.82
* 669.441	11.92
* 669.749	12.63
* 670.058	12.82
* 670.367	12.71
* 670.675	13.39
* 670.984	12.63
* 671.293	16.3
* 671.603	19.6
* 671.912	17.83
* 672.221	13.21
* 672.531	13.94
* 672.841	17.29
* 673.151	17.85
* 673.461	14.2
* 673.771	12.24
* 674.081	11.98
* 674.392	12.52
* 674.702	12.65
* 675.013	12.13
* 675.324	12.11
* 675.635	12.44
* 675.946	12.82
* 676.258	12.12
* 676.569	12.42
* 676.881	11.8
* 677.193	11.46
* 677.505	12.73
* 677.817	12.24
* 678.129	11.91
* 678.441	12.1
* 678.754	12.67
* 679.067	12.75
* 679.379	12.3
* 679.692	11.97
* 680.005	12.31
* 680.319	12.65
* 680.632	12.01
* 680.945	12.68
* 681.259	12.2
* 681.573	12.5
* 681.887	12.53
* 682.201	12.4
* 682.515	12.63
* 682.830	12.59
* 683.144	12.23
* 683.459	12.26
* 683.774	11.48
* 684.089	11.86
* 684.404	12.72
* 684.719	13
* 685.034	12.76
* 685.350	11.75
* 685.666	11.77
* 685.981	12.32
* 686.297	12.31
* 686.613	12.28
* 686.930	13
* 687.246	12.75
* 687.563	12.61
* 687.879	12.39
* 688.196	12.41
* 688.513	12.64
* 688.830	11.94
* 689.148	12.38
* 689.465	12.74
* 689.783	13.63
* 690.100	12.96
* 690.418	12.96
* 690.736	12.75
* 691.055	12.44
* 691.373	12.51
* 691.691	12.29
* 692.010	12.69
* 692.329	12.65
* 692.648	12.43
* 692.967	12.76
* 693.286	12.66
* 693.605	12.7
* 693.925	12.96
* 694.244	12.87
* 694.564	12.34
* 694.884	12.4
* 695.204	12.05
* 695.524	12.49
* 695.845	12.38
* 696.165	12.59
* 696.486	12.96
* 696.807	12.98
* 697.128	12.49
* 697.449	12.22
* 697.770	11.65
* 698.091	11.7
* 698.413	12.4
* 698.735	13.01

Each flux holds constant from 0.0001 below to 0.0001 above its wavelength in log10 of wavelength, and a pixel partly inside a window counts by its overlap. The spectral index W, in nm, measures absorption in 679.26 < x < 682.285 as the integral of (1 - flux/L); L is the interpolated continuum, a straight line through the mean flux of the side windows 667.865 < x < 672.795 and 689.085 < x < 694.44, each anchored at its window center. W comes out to 0.22 nm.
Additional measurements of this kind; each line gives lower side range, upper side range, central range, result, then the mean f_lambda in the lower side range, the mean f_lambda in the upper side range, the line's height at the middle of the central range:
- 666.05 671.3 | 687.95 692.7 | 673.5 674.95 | 0.029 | 12.8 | 12.6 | 12.7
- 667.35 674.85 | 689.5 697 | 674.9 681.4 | 0.571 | 13.8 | 12.7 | 13.5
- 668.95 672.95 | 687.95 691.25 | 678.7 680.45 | 0.153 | 14.4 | 12.7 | 13.6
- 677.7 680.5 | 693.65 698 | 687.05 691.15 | -0.082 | 12.3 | 12.5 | 12.4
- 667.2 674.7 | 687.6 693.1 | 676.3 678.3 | 0.199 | 13.8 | 12.6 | 13.4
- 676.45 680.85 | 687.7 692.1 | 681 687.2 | 0.033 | 12.2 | 12.6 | 12.4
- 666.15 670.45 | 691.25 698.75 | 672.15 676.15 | -0.278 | 12.6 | 12.5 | 12.6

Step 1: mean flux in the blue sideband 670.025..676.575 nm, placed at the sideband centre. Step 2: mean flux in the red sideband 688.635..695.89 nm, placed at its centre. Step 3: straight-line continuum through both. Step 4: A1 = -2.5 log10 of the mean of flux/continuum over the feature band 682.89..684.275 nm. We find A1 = 0.10 mag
